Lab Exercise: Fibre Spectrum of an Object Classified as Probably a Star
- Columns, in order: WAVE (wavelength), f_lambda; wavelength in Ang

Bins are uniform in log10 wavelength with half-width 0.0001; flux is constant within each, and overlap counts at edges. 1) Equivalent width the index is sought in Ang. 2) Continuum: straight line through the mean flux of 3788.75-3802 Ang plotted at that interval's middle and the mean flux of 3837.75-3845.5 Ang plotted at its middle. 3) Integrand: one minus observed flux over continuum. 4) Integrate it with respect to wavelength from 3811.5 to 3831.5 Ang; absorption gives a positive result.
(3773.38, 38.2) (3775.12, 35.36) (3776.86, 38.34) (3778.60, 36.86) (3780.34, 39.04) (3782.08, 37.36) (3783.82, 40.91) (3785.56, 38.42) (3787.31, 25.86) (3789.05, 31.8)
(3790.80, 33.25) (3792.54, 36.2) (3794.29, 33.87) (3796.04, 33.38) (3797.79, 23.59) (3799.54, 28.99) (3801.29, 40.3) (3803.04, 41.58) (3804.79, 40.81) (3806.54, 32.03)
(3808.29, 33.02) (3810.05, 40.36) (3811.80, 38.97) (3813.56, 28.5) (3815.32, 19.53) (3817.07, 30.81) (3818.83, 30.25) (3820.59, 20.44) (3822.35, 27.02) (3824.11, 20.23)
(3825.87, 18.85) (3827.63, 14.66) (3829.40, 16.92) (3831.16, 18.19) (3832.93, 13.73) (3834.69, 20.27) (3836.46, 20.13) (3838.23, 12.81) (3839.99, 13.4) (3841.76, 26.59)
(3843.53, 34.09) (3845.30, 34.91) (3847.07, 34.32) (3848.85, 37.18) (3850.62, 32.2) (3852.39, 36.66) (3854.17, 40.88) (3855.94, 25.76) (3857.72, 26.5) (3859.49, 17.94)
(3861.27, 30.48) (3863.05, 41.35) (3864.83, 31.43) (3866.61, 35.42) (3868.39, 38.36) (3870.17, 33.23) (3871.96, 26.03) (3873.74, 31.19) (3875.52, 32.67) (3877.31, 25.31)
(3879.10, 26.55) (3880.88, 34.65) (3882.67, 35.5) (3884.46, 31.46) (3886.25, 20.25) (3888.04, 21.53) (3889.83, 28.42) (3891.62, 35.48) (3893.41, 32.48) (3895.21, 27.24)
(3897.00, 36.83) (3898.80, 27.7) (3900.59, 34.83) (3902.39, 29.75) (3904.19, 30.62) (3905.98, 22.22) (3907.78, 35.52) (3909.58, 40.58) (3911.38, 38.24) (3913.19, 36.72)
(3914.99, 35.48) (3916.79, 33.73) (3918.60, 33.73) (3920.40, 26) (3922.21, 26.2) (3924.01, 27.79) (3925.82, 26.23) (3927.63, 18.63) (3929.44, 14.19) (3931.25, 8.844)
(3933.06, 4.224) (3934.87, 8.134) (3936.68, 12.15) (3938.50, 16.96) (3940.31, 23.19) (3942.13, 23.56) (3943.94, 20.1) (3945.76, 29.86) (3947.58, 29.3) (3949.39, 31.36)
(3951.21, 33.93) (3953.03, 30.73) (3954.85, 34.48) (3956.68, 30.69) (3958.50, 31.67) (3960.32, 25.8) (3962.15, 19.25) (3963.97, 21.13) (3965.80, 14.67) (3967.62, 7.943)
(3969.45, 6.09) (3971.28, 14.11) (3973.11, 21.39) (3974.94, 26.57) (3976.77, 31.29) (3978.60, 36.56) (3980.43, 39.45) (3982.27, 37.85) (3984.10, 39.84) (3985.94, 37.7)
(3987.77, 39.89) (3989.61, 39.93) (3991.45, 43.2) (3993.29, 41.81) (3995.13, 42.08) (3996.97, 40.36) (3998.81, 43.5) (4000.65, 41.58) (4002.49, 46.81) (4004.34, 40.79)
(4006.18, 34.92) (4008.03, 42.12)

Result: 3.3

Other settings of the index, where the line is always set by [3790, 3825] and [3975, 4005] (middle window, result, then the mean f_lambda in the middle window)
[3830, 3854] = 5.2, 26.1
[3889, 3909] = 2.5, 31.2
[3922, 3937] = 8.5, 16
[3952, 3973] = 9.2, 21.6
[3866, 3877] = 0.7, 32.3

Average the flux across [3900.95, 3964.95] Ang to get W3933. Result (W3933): 26.1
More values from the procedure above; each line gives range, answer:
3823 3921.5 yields 29.1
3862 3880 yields 32.1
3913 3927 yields 30.2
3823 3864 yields 25.6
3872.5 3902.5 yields 30.1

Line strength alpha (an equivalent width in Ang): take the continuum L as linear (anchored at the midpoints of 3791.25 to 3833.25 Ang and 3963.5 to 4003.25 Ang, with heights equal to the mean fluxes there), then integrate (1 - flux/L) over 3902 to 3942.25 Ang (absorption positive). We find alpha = 8.1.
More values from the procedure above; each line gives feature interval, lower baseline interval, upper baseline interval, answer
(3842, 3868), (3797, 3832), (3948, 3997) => -3.6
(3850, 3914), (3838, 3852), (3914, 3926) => -3.8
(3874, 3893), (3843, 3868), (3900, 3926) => 1.8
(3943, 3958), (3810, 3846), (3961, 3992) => -1.7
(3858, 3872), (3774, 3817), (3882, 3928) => 0.0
